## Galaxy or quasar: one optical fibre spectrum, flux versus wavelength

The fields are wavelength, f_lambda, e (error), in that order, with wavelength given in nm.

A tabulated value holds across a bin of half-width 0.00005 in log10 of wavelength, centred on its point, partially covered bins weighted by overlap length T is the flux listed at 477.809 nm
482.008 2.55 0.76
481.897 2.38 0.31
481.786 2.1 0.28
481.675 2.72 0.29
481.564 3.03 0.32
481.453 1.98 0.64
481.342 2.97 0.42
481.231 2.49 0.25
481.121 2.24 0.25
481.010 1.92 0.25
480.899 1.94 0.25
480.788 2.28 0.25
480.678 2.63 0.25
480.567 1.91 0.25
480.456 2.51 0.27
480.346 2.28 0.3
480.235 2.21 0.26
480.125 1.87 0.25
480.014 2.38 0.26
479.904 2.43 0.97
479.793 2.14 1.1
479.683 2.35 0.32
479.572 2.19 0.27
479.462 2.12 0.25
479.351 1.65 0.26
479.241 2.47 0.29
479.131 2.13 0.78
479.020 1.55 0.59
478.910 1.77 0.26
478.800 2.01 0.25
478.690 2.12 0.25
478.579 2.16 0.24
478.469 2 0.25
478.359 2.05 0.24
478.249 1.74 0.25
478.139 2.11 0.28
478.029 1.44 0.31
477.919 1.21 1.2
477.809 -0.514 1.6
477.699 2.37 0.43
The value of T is -0.514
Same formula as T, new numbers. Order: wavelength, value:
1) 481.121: 2.24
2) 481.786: 2.1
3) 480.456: 2.51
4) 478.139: 2.11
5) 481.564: 3.03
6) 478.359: 2.05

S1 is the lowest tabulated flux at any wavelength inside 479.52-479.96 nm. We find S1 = 2.14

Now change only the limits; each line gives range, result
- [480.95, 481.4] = 1.92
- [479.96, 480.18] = 1.87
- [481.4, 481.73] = 1.98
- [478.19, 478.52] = 1.74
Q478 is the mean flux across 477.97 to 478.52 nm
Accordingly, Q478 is 1.86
